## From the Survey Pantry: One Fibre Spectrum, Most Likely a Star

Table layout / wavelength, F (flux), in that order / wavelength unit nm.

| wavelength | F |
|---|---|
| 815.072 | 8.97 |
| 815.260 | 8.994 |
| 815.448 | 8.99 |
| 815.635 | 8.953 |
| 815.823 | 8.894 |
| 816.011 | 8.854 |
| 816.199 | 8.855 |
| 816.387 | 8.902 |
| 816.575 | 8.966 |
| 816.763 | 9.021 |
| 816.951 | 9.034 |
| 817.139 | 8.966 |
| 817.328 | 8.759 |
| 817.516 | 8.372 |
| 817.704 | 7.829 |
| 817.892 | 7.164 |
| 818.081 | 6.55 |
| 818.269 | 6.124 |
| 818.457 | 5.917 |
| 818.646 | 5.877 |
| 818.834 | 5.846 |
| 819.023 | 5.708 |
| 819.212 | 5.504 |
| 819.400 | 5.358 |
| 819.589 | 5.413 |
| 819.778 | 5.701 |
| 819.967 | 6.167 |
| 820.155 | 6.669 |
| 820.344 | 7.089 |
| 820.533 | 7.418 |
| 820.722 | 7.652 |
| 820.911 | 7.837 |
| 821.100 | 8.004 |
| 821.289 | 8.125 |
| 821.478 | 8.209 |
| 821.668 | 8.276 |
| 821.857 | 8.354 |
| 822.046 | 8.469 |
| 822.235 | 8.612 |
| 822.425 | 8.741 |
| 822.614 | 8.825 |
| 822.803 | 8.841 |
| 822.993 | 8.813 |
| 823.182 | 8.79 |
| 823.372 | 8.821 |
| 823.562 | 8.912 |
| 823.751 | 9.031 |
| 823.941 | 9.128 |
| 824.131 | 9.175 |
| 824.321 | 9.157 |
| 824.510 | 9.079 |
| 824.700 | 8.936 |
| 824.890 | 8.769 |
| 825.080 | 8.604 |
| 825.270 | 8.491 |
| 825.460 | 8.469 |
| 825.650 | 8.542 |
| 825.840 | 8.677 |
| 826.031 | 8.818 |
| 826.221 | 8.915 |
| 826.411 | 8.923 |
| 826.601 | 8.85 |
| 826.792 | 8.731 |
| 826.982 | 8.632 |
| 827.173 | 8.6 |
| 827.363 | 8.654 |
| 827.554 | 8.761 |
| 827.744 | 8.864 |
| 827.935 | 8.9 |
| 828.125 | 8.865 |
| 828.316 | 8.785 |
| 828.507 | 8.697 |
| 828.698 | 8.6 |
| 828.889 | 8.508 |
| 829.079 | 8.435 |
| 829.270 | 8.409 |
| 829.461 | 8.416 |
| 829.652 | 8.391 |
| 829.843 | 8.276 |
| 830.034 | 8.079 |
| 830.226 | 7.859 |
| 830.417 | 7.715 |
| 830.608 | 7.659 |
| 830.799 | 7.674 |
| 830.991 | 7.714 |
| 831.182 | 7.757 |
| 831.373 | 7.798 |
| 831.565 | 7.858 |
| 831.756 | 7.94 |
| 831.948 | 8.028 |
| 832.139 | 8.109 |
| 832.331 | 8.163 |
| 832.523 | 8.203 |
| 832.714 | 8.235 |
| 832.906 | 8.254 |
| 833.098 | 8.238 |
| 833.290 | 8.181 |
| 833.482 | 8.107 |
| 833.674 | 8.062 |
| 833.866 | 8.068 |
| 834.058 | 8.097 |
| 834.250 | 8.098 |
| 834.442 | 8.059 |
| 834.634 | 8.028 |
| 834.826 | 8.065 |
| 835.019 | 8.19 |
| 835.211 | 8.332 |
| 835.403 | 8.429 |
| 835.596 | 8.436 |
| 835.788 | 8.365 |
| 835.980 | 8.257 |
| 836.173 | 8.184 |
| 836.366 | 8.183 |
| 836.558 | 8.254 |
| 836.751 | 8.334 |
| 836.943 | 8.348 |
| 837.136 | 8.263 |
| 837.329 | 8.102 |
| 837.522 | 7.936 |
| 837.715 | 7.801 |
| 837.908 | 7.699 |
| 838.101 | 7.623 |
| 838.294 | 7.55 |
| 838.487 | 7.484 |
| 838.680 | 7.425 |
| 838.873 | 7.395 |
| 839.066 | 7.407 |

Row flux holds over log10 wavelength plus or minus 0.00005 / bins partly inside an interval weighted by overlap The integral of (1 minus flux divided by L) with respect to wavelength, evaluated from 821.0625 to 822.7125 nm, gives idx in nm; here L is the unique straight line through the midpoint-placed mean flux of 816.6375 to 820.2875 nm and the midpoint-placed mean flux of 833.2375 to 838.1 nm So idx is -0.30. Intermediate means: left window 6.86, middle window 8.42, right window 8.14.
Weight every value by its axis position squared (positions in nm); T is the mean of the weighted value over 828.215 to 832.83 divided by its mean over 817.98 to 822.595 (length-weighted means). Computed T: 1.2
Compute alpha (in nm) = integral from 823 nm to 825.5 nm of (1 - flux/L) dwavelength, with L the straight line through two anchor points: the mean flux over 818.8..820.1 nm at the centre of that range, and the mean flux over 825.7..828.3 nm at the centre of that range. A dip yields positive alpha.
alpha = -0.41 nm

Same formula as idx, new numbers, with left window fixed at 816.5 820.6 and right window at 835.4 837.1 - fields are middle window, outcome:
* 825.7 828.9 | -0.475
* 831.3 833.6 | -0.023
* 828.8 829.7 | -0.077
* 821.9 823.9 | -0.409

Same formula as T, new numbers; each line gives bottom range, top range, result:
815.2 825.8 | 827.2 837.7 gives 1.06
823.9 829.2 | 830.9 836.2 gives 0.94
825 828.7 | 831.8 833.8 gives 0.95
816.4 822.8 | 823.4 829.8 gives 1.19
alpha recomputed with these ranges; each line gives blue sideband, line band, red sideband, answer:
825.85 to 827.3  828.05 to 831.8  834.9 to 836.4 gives 0.19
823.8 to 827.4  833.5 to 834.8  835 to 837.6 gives 0.05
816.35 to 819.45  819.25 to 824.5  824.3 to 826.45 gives 0.08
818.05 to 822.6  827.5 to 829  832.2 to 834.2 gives -0.20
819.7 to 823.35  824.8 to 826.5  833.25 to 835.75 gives -0.14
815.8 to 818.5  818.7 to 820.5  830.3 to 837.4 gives 0.48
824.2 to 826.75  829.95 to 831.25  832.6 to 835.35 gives 0.10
